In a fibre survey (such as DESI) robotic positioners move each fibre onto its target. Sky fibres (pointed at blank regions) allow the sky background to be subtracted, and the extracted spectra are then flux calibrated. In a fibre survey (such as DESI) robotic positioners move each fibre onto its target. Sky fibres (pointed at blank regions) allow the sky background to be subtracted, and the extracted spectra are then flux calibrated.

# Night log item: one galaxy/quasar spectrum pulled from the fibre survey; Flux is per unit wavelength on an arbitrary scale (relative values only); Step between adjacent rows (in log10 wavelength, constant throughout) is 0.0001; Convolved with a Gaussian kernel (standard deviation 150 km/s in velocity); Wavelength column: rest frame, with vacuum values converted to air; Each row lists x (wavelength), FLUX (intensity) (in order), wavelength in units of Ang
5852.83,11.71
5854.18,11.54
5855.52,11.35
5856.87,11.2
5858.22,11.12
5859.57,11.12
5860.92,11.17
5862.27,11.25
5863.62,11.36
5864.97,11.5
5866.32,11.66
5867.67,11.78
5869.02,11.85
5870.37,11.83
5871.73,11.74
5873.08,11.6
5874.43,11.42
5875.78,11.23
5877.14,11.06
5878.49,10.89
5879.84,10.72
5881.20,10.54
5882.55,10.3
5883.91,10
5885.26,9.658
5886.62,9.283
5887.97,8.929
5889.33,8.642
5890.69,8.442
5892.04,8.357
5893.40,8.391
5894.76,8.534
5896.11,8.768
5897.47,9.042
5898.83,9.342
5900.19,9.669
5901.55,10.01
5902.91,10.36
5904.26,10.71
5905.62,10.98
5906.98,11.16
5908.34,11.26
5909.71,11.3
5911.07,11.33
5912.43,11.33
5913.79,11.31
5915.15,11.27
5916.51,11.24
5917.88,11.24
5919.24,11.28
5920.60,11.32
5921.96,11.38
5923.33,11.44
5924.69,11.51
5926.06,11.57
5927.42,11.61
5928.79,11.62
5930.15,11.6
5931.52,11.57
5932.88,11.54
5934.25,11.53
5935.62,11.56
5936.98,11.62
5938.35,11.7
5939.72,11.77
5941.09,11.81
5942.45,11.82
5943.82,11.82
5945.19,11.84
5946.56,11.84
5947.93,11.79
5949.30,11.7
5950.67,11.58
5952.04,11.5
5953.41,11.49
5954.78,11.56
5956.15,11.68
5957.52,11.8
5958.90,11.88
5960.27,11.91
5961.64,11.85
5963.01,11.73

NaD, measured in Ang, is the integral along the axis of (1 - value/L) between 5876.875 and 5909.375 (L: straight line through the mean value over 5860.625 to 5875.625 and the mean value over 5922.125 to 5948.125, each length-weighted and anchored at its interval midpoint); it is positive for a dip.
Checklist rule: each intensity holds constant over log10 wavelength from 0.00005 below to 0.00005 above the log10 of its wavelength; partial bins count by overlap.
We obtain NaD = 5.0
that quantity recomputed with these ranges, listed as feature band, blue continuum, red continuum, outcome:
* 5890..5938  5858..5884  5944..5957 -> 3.13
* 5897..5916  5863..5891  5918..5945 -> 0.88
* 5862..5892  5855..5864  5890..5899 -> -2.10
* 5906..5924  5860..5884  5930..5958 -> 0.33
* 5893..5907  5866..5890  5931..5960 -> 1.72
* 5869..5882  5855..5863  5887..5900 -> -1.57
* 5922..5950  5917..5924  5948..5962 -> -0.40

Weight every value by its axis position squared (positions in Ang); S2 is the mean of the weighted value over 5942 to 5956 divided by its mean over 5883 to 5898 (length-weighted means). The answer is 1.34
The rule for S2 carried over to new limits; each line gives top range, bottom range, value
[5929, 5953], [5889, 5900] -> 1.36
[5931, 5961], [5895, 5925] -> 1.10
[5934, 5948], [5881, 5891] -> 1.26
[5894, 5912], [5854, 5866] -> 0.92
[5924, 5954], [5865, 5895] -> 1.15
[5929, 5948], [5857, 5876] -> 1.04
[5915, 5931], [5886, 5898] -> 1.33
